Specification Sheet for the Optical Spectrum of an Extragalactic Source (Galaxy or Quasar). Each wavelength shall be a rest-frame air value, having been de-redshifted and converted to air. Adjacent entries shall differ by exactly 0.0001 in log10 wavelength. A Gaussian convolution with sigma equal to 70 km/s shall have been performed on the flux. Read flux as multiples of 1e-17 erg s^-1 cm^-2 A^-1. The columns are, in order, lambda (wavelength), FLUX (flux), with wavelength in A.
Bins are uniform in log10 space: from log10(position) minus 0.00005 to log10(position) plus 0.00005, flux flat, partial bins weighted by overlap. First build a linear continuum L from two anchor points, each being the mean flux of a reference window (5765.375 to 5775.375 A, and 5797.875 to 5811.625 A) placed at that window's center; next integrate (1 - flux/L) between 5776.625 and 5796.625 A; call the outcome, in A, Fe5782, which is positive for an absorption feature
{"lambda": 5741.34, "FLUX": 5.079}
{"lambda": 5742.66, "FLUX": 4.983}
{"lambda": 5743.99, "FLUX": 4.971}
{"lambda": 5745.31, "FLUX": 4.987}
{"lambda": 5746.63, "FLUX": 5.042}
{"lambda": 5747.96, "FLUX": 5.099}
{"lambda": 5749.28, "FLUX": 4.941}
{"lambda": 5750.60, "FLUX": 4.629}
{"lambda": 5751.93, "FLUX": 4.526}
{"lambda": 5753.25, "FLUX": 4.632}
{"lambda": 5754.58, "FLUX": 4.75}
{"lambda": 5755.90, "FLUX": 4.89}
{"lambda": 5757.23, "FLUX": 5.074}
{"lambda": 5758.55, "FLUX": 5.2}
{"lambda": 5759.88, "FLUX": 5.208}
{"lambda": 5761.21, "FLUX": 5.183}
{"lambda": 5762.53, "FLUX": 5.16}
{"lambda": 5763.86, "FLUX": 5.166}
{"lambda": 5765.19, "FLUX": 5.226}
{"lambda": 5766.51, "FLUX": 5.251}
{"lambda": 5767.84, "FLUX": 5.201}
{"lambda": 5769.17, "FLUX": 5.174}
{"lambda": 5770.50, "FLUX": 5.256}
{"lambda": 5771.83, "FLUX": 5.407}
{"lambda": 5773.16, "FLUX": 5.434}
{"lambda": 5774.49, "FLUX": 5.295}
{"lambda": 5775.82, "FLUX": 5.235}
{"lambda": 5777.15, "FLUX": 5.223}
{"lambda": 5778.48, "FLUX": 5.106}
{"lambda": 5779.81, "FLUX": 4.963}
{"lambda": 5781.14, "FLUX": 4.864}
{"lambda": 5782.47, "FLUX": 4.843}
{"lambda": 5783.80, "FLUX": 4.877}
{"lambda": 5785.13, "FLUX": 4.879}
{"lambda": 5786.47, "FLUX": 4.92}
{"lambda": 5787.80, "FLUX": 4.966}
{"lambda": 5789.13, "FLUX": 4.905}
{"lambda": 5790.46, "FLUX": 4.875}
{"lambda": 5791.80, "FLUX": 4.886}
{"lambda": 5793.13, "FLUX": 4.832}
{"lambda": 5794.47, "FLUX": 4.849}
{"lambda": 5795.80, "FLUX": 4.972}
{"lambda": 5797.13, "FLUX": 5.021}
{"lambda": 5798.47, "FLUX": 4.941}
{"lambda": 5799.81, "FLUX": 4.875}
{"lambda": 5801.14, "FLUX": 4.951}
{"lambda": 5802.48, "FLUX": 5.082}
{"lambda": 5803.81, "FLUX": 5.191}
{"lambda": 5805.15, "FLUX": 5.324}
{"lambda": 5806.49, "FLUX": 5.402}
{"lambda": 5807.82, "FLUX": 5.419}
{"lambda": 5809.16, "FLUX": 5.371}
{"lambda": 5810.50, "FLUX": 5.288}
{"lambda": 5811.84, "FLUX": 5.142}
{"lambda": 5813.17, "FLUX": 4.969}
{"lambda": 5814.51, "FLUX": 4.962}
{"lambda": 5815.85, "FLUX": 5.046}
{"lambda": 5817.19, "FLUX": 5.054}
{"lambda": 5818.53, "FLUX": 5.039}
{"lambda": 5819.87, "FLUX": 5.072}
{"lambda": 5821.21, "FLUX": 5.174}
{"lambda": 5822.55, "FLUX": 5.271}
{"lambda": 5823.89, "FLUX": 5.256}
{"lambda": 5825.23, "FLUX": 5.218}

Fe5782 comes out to 1.2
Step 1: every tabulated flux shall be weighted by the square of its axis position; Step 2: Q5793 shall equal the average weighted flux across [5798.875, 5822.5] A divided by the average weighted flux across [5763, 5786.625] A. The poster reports 1.01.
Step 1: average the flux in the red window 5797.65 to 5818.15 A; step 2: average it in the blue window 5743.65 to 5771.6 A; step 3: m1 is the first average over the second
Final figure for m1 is 1.0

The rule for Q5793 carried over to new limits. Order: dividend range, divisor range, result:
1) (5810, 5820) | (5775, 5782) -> 1.01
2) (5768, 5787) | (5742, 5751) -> 1.04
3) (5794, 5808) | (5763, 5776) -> 0.98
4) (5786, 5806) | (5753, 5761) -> 1.01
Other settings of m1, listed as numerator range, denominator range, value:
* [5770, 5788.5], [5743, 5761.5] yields 1.03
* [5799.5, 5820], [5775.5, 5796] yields 1.04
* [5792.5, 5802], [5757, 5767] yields 0.95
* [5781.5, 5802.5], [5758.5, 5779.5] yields 0.94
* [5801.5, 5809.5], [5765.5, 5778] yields 1.00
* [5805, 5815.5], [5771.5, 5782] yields 1.01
